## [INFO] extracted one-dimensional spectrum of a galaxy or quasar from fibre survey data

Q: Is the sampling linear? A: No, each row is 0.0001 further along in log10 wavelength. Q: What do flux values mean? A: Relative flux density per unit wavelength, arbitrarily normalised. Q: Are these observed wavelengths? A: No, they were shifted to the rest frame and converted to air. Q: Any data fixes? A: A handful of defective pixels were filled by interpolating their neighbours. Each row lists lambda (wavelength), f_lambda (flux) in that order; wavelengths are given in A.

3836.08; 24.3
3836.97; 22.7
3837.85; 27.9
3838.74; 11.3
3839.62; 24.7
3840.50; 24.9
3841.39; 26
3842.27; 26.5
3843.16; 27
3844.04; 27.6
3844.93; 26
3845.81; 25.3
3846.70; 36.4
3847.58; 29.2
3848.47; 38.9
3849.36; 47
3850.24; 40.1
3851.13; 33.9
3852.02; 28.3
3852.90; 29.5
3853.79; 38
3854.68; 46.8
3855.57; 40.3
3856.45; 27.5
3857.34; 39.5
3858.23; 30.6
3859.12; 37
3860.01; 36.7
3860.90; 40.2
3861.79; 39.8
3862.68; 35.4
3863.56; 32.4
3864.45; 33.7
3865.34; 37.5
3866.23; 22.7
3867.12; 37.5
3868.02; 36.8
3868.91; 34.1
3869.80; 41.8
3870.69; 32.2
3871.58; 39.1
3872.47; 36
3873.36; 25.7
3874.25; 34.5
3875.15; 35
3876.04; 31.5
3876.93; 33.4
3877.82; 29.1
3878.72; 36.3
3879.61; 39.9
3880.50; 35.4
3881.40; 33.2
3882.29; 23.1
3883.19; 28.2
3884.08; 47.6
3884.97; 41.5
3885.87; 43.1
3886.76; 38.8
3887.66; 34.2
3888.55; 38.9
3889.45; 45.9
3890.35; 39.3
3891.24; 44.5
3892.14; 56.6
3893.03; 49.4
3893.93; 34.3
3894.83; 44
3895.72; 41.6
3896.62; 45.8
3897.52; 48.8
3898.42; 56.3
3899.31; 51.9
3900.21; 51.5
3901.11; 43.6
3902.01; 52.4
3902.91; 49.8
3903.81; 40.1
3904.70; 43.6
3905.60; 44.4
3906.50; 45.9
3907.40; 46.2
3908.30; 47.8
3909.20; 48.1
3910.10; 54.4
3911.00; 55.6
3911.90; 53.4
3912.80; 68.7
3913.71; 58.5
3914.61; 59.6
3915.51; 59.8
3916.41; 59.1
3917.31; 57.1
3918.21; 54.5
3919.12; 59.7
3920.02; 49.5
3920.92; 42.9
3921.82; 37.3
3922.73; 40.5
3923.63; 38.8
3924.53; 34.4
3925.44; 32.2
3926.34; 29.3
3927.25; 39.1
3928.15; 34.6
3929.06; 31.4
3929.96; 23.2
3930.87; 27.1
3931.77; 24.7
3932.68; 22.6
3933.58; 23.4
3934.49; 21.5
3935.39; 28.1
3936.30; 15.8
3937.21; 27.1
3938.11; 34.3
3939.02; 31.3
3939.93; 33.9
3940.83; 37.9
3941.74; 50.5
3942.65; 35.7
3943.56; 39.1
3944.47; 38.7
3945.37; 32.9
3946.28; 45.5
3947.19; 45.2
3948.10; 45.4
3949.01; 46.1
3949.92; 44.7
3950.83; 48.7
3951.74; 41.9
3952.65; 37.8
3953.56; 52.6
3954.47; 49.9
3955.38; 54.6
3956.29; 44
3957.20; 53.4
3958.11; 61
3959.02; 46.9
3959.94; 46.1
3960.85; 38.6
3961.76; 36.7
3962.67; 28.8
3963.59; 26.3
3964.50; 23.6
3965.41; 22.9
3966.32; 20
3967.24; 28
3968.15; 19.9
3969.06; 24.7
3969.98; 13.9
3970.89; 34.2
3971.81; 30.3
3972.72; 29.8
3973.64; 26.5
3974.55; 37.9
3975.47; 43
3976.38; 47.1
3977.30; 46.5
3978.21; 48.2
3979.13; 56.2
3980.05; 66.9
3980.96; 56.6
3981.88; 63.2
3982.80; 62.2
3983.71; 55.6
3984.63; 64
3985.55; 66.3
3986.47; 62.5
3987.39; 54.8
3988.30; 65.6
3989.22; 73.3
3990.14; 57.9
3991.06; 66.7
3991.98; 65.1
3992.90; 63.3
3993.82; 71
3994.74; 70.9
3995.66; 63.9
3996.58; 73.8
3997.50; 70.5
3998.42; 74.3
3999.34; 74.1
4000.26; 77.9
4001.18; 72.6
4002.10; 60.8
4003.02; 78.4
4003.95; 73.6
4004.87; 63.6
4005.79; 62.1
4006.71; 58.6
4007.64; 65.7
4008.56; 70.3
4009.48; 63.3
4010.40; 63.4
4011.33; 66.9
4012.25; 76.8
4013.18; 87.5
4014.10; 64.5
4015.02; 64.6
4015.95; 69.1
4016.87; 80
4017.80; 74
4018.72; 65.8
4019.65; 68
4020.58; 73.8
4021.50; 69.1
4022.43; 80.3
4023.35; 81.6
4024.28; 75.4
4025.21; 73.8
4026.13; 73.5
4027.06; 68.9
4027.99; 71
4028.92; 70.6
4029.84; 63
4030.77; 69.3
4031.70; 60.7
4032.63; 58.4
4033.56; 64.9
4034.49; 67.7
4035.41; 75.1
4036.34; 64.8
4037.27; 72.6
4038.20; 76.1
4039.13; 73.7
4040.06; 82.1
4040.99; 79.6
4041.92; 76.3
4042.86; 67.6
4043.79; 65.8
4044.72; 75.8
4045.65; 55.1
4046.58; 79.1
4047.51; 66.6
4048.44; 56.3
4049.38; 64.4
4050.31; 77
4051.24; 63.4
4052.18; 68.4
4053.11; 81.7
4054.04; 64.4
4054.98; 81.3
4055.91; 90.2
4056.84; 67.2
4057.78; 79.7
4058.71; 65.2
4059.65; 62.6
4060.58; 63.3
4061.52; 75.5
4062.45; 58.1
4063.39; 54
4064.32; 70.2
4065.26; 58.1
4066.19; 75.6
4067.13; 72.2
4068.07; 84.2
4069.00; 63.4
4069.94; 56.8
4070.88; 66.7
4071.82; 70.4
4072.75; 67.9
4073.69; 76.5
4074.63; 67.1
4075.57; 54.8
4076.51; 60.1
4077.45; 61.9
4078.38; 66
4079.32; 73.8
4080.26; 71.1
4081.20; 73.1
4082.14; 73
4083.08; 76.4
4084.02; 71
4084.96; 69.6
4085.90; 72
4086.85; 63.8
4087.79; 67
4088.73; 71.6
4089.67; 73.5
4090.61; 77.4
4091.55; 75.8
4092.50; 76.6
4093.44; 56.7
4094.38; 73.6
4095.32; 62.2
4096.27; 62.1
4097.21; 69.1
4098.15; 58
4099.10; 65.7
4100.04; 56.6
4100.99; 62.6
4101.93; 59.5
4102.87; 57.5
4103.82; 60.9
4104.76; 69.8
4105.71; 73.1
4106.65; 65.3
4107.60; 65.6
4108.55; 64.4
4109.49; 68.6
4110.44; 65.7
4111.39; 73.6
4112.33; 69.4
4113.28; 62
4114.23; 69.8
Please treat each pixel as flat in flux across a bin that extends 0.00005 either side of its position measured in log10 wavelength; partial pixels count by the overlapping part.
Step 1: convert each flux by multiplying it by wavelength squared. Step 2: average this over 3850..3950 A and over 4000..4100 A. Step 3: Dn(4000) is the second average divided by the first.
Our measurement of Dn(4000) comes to 1.88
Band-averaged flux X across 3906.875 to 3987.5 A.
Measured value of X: 42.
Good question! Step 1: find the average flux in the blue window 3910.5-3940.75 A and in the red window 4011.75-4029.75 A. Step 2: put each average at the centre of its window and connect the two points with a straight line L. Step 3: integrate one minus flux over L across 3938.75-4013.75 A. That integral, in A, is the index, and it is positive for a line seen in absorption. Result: 8.2 A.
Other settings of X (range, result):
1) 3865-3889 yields 35.1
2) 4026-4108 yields 68.5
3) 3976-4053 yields 67.9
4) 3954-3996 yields 47.6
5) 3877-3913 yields 44.1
